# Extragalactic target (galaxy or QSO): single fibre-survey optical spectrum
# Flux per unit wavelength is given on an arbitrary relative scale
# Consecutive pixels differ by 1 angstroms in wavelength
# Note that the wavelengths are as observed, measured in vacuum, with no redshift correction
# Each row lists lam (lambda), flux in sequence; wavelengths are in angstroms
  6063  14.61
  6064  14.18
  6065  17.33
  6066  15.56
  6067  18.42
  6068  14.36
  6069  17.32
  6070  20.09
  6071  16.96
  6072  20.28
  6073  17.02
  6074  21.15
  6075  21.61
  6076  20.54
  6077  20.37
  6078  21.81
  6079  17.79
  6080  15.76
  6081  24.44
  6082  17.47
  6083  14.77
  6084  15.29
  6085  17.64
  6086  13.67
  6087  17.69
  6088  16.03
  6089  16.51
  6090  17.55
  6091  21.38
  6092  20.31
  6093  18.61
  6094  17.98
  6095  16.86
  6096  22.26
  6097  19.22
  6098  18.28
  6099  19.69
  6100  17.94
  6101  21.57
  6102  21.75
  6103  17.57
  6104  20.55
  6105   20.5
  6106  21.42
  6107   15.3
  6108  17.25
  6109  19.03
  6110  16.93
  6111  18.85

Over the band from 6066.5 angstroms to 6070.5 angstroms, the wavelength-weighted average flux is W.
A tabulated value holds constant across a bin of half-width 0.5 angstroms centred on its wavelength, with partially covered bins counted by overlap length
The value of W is 17.5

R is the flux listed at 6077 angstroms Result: 20.37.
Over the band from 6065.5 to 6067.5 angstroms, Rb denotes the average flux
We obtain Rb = 17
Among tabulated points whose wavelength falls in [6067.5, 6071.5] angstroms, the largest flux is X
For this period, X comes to 20.09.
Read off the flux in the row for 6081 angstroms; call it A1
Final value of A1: 24.44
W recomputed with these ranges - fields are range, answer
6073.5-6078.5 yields 21.1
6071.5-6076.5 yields 20.1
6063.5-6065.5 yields 15.8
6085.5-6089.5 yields 16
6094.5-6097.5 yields 19.4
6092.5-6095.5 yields 17.8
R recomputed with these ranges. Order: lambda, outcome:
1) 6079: 17.79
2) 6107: 15.3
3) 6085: 17.64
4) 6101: 21.57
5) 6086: 13.67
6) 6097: 19.22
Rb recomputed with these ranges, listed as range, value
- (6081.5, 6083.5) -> 16.1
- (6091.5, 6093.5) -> 19.5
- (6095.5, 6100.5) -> 19.5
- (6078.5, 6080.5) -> 16.8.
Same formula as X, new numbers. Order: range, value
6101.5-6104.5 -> 21.75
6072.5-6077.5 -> 21.61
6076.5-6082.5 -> 24.44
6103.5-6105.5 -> 20.55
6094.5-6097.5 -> 22.26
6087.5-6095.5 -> 21.38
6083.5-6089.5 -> 17.69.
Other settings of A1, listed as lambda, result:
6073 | 17.02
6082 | 17.47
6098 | 18.28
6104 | 20.55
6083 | 14.77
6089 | 16.51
